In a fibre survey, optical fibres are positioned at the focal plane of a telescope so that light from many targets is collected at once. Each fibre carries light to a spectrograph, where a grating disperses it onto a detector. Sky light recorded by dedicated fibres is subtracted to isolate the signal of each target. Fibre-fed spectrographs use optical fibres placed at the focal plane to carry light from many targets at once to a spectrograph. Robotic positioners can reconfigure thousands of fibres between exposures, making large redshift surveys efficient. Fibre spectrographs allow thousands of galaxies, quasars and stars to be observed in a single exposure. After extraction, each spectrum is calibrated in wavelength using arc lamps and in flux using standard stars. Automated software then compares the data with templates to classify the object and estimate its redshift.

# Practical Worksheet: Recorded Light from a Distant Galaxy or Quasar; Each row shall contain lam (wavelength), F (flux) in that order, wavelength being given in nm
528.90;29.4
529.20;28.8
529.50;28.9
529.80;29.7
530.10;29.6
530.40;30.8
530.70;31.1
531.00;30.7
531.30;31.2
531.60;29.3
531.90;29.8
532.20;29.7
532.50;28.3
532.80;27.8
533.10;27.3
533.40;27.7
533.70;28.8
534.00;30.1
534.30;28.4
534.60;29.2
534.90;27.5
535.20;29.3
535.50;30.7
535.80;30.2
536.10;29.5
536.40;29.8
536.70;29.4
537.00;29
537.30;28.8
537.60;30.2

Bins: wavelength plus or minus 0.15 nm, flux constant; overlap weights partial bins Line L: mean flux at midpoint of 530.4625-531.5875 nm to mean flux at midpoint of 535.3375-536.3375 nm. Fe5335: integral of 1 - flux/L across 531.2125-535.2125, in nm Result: 0.21 nm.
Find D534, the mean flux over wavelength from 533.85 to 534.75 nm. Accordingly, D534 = 29.2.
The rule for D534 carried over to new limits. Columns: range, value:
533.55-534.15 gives 29.5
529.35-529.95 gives 29.3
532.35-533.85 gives 28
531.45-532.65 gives 29.3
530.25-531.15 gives 30.9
